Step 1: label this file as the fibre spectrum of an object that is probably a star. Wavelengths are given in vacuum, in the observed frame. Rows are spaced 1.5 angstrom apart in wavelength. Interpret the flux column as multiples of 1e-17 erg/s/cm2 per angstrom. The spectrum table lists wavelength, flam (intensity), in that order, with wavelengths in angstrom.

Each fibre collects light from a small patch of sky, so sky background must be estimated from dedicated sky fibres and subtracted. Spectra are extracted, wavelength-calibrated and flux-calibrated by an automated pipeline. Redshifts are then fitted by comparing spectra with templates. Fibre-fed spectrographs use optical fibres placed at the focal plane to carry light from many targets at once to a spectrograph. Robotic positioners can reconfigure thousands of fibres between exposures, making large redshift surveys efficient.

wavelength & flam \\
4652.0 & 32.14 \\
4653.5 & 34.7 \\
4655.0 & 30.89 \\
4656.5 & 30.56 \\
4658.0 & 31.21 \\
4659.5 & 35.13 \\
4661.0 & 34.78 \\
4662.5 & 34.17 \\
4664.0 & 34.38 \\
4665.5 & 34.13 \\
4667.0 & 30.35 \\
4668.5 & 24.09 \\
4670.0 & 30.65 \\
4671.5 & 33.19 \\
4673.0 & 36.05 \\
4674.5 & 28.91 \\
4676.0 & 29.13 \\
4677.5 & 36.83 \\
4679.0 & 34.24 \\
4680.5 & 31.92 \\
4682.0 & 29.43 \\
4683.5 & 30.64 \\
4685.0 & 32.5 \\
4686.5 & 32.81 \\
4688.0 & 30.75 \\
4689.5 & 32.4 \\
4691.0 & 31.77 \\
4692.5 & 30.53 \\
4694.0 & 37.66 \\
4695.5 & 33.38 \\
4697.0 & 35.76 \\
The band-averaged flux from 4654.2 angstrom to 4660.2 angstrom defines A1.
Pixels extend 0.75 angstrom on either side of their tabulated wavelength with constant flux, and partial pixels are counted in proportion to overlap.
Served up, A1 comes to 31.9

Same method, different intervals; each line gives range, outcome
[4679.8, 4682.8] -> 30.7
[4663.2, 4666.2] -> 34.3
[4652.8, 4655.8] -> 32.7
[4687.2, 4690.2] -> 31.6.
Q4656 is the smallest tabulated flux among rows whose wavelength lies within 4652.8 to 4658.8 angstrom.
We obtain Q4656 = 30.56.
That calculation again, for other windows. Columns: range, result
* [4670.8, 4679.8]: 28.91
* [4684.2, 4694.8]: 30.53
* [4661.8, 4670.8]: 24.09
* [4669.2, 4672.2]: 30.65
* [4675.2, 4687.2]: 29.13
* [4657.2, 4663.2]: 31.21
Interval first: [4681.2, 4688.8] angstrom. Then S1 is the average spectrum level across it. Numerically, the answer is 31.2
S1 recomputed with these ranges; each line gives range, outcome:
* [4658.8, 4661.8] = 34.9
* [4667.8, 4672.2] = 29.3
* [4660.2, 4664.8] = 34.4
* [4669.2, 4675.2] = 32.2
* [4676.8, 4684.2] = 32.6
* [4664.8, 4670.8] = 29.8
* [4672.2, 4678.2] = 32.7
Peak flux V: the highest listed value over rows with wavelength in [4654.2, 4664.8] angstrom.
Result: 35.13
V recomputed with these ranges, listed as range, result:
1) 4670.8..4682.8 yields 36.83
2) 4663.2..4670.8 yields 34.38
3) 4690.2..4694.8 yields 37.66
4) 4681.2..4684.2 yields 30.64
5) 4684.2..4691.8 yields 32.81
